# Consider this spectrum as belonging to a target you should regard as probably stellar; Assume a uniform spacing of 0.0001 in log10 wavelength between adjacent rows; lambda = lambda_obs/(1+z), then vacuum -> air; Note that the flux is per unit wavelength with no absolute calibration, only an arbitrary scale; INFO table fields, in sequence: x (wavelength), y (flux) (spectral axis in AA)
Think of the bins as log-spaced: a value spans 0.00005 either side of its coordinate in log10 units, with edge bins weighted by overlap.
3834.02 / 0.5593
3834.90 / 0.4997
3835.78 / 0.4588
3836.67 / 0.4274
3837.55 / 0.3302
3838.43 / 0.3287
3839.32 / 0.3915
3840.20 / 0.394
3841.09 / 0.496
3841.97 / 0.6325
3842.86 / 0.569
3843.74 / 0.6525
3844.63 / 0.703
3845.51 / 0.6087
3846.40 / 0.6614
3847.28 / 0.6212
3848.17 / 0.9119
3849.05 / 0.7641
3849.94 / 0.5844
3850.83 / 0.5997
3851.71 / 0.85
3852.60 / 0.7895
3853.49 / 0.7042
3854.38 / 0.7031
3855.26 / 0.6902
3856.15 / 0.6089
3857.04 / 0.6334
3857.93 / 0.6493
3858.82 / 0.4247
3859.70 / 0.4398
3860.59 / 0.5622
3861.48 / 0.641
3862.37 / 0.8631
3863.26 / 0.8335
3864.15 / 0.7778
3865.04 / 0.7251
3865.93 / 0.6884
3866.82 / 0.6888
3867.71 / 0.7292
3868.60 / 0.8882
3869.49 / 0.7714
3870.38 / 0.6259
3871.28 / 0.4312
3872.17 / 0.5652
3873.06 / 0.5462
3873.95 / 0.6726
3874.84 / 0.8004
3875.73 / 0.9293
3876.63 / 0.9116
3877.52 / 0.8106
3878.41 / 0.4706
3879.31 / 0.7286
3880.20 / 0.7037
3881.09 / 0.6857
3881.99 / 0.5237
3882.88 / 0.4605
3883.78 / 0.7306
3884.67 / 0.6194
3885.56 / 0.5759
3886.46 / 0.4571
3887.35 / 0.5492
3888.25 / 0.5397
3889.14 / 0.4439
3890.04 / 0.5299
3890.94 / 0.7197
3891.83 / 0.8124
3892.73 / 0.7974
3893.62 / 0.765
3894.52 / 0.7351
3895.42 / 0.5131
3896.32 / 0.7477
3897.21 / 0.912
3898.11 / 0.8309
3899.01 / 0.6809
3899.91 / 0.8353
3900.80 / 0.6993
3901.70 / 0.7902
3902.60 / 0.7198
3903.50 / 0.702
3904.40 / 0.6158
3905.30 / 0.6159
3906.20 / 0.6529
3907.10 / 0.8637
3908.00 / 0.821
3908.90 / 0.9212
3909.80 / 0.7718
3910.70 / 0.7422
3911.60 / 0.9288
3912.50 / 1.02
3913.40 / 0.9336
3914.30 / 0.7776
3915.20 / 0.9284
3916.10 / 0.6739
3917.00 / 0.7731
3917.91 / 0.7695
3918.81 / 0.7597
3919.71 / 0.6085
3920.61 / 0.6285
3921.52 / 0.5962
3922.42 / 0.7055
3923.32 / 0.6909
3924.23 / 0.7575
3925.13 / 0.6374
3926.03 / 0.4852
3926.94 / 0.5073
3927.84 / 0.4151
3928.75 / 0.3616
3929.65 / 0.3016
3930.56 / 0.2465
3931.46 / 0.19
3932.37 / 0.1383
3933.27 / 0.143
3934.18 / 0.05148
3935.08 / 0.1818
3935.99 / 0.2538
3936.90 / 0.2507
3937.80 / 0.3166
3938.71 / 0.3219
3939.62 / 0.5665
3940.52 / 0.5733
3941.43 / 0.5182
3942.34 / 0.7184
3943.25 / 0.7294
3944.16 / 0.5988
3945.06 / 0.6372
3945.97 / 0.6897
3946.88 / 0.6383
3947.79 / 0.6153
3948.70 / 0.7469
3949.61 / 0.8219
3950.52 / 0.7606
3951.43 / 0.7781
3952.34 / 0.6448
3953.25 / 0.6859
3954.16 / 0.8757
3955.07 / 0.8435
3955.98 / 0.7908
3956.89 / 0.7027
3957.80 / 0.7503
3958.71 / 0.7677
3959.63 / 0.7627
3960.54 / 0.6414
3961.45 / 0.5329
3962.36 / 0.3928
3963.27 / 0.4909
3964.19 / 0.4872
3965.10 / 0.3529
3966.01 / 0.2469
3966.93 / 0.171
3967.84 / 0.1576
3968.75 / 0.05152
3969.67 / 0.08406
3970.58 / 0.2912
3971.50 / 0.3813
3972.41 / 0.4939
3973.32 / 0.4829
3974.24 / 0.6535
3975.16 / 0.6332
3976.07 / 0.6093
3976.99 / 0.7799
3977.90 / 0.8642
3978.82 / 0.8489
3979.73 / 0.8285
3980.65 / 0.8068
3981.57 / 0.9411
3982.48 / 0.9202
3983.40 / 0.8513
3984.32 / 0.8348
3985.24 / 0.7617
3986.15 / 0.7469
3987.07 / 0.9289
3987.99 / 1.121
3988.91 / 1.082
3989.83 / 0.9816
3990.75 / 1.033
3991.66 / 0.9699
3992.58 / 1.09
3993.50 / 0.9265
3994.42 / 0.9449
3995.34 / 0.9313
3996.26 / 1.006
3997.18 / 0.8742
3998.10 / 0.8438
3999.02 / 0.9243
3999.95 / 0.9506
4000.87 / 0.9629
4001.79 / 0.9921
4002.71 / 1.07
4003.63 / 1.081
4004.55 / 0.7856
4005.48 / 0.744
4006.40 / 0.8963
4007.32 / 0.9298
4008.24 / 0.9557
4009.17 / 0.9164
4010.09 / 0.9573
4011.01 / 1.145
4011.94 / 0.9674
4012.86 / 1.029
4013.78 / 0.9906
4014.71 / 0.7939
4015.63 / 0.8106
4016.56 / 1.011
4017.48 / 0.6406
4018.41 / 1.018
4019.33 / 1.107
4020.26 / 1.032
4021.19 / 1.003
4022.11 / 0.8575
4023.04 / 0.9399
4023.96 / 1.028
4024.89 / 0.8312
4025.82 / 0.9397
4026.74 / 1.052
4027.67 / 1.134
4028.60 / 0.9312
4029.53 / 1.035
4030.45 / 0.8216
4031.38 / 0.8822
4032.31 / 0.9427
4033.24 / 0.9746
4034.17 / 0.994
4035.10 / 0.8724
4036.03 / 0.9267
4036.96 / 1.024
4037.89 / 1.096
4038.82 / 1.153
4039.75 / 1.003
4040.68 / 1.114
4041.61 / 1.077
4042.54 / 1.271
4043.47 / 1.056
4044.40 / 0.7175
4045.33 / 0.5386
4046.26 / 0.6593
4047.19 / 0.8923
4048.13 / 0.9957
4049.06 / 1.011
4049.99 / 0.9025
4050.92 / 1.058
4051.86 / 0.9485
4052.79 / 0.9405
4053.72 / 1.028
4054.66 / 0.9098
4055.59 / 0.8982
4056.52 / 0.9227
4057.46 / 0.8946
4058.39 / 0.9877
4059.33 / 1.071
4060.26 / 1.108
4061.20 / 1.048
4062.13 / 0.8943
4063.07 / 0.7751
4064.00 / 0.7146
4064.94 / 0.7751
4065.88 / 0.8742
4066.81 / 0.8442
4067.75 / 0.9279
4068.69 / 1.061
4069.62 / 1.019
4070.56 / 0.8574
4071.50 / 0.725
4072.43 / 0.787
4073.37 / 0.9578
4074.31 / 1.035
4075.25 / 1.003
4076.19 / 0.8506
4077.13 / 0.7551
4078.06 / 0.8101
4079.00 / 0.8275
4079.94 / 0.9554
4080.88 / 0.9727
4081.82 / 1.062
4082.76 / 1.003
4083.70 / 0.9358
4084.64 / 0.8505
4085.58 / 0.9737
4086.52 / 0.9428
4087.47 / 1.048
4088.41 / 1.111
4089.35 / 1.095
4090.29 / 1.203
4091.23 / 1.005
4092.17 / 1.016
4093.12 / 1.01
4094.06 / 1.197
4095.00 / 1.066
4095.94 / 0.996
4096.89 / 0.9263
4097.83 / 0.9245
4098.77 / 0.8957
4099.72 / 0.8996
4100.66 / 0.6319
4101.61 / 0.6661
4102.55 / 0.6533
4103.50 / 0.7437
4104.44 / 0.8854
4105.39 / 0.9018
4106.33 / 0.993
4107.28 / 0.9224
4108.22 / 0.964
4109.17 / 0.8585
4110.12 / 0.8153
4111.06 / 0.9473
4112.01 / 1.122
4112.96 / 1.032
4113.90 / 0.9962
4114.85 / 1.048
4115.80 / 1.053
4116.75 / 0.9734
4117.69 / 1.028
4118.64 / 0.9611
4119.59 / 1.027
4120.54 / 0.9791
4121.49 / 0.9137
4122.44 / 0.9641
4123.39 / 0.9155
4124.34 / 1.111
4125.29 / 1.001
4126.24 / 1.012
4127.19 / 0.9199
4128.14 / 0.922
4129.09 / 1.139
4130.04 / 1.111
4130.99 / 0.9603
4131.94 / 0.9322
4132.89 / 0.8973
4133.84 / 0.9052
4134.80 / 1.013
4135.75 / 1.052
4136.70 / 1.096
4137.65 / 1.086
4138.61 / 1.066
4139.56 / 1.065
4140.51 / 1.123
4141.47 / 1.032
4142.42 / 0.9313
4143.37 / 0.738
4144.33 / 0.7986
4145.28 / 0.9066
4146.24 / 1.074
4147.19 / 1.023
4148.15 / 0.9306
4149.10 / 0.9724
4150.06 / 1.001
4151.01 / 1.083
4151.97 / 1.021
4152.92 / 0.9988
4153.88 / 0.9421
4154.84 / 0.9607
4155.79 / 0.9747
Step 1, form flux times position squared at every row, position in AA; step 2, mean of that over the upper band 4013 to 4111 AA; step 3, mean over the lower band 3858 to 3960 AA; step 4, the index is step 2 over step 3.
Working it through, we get 1.57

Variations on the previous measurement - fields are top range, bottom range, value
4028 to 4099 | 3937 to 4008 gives 1.39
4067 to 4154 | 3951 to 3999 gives 1.45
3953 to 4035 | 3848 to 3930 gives 1.25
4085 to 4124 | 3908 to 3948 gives 1.83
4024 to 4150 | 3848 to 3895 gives 1.59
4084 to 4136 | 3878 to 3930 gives 1.57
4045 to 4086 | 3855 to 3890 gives 1.55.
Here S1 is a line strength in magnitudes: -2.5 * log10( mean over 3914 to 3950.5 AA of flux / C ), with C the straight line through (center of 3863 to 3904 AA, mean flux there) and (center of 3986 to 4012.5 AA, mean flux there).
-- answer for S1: 0.437 mag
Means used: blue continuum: 0.688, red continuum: 0.96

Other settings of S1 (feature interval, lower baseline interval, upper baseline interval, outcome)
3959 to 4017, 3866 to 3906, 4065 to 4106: 0.05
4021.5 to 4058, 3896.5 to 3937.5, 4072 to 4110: -0.14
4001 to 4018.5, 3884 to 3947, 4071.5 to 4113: -0.19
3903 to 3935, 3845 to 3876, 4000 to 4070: 0.24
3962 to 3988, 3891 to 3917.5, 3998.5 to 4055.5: 0.45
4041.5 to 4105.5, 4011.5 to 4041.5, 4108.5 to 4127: 0.06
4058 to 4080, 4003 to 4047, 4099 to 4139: 0.06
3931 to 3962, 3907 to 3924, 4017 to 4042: 0.43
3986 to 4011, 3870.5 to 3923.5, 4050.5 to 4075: -0.14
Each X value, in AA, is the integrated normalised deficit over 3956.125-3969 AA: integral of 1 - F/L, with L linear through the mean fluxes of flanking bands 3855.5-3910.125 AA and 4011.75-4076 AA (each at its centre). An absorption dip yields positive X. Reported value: 5.3 AA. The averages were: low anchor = 0.684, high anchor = 0.944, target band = 0.479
